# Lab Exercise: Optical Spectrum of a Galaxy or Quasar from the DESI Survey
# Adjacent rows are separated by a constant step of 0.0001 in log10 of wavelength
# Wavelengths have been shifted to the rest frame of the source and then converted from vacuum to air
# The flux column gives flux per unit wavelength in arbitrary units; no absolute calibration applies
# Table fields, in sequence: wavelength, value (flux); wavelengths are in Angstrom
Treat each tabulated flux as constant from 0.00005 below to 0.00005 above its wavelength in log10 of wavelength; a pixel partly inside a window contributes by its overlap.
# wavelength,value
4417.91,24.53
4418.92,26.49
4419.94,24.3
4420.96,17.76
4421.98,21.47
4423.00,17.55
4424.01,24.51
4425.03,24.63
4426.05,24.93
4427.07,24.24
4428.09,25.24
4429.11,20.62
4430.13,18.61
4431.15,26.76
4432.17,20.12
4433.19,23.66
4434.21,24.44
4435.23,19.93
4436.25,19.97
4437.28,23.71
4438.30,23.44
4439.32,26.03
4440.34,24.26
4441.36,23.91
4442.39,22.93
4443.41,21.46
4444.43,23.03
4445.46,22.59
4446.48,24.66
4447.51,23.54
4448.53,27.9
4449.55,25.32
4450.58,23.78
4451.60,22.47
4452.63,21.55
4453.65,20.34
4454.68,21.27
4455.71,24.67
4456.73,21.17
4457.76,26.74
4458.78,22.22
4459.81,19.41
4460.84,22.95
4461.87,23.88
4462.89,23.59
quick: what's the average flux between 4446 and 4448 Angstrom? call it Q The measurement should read 24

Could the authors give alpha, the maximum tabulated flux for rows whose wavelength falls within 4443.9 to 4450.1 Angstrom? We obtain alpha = 27.9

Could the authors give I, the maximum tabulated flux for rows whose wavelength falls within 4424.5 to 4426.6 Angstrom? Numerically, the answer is 24.93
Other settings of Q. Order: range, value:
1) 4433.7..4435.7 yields 22.2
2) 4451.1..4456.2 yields 22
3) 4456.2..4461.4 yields 22.5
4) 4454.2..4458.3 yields 23.5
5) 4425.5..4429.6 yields 23.8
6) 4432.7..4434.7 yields 24.1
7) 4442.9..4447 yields 22.9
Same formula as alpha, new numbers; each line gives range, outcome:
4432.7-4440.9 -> 26.03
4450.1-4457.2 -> 24.67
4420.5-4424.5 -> 24.51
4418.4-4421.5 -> 26.49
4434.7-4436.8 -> 19.97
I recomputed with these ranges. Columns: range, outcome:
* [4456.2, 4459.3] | 26.74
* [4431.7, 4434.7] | 24.44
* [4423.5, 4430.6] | 25.24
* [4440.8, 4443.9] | 23.91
